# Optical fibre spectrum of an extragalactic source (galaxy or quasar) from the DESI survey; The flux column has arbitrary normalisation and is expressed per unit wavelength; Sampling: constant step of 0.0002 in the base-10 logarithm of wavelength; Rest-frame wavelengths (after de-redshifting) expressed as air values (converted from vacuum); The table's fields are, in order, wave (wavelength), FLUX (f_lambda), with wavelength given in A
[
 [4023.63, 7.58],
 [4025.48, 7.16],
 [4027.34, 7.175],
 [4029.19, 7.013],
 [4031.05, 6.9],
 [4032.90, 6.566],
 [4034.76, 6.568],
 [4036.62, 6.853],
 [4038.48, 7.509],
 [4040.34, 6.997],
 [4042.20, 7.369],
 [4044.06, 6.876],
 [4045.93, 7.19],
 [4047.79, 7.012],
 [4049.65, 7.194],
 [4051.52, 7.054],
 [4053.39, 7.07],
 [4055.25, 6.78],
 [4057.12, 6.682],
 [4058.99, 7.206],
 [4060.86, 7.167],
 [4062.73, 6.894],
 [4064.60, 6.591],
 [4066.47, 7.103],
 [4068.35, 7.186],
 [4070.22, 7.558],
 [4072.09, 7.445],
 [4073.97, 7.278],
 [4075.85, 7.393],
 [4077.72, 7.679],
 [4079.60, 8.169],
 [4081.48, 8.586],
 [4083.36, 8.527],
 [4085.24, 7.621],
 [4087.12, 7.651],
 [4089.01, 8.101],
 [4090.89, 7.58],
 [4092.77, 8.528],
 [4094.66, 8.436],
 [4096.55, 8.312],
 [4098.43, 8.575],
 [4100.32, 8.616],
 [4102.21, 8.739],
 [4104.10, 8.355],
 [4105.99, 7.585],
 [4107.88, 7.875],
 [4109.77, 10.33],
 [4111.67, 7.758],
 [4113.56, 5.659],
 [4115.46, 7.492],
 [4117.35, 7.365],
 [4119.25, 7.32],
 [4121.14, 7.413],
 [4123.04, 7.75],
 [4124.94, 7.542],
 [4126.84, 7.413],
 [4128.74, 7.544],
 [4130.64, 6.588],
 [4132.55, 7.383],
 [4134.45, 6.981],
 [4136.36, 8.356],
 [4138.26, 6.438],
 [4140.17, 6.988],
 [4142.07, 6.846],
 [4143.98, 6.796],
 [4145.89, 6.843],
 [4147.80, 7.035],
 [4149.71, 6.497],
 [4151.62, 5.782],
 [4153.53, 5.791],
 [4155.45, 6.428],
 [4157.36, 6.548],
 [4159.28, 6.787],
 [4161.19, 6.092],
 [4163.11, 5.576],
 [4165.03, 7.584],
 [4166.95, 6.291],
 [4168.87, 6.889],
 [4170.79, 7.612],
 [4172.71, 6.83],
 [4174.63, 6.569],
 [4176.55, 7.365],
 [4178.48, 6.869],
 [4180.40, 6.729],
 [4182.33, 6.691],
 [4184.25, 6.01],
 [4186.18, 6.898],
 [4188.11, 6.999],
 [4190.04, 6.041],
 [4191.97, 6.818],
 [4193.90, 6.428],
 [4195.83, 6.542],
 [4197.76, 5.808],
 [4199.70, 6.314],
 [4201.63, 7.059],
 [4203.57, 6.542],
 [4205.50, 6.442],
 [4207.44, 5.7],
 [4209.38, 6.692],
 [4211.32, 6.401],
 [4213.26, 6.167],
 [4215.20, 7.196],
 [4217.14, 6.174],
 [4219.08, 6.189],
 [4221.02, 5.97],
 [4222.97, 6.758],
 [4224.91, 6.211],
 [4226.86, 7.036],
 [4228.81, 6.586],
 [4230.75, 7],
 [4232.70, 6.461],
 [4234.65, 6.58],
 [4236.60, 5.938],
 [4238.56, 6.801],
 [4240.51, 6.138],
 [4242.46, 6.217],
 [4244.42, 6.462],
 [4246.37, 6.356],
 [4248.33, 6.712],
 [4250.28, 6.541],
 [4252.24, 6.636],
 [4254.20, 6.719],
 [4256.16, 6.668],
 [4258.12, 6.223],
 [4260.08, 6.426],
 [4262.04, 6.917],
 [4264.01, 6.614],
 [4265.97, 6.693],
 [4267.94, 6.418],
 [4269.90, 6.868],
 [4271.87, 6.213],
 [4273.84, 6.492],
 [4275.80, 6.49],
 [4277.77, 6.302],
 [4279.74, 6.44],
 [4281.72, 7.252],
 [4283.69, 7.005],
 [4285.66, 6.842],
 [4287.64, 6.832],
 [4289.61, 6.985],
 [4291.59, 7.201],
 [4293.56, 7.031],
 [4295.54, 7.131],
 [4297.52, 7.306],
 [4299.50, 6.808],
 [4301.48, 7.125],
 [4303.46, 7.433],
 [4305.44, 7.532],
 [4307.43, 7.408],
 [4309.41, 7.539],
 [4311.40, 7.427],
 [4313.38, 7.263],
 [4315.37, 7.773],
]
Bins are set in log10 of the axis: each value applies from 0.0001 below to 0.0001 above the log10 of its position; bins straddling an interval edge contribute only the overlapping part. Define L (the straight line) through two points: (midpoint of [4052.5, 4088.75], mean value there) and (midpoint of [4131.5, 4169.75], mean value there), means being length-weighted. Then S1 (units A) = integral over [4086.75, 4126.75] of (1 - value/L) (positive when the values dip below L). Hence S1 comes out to -4.8 A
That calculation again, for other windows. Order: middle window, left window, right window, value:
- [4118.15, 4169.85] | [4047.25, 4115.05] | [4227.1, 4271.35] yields 2.8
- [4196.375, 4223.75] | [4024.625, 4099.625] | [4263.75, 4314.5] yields 2.8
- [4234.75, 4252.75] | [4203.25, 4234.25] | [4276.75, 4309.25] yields 0.7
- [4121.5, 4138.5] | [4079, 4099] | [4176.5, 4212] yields 0.4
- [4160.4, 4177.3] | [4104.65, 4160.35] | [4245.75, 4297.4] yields 0.7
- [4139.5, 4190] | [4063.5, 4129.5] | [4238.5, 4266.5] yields 4.1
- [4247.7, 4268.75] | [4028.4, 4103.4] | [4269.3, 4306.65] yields 1.2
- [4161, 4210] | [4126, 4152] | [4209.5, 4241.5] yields 0.9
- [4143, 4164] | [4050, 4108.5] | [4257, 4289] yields 2.6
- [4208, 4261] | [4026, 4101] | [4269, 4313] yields 4.6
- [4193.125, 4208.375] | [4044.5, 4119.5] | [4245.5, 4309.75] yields 1.7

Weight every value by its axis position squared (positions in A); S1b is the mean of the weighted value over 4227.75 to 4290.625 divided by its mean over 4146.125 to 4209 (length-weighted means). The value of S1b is 1.05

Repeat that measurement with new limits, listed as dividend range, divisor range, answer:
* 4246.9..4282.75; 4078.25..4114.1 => 0.87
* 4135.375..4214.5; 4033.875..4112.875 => 0.91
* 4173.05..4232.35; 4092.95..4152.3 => 0.90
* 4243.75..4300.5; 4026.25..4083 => 1.04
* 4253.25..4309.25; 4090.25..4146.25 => 0.97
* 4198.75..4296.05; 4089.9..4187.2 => 0.96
